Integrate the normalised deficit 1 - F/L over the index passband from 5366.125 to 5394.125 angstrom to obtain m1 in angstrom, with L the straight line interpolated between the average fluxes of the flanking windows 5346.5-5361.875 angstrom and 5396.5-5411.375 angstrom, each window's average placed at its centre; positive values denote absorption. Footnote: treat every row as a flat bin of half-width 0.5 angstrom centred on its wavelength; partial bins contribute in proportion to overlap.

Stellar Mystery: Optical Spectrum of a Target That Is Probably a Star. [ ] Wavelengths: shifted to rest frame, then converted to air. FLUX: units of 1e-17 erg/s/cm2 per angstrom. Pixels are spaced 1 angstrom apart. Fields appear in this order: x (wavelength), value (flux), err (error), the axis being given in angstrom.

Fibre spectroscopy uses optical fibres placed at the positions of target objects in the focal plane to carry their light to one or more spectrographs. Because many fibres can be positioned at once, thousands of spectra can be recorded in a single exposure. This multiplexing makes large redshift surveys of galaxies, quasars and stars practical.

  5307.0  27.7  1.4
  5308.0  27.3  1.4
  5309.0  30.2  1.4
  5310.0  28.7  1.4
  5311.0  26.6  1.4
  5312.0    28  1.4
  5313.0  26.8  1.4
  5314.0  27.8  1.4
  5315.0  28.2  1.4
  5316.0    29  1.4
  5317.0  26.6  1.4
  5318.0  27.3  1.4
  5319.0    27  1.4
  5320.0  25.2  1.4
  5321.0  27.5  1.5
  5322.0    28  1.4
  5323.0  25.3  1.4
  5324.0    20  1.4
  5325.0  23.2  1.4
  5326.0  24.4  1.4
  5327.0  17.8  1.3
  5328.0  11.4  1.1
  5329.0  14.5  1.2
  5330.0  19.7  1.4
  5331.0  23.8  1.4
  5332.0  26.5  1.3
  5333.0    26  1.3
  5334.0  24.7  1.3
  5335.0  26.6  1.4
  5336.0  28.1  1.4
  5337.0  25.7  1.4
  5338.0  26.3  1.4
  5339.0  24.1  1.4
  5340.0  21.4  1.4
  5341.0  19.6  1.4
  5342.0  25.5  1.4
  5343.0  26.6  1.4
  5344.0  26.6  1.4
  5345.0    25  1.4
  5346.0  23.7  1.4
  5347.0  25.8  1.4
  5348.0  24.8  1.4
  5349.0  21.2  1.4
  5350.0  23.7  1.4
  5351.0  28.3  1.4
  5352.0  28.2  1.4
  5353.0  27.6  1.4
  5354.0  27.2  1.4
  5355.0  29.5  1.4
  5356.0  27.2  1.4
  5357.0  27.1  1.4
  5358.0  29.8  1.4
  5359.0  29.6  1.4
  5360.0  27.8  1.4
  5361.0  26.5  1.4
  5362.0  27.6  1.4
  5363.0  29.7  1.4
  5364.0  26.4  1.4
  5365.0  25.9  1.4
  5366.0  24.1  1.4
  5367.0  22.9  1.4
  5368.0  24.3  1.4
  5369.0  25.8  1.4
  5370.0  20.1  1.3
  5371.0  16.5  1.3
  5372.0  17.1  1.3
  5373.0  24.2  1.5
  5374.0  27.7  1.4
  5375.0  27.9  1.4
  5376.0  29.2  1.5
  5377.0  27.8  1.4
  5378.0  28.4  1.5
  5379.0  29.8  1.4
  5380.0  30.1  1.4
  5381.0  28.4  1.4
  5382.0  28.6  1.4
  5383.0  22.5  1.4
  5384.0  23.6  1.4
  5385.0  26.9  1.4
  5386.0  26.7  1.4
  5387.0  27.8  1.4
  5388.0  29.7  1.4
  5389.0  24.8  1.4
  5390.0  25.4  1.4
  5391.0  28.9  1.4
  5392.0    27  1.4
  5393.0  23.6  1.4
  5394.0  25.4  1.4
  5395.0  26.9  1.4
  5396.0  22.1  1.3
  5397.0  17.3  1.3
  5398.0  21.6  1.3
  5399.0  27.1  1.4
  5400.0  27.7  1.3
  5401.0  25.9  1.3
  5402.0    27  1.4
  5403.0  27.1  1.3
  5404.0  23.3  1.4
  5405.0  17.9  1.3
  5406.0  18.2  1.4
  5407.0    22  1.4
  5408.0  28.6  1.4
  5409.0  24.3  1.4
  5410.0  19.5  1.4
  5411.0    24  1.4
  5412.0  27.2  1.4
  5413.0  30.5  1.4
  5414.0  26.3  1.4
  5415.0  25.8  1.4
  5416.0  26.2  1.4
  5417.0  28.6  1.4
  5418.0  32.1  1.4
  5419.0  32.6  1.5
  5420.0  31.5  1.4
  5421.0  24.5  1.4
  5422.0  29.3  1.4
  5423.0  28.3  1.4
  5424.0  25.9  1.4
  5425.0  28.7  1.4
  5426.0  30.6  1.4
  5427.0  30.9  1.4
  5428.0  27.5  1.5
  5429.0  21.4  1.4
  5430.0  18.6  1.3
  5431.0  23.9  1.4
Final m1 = -0.7 angstrom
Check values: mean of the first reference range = 27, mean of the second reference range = 23.4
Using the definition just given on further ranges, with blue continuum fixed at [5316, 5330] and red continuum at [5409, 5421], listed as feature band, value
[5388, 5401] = 0.7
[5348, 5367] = -1.7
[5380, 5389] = -0.3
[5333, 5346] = -0.6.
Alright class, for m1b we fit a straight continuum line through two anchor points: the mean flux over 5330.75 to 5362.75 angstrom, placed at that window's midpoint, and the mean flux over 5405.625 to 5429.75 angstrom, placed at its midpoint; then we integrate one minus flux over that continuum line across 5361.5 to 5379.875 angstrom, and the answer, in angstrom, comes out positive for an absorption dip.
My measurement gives 0.6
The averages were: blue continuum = 26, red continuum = 26.8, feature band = 25.4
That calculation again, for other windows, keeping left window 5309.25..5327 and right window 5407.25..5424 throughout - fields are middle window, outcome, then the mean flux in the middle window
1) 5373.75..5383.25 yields -0.4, 28.2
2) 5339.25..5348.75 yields 0.8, 24.2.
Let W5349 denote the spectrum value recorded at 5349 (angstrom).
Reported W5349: 21.2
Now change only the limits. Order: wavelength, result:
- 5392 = 27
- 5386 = 26.7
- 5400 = 27.7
